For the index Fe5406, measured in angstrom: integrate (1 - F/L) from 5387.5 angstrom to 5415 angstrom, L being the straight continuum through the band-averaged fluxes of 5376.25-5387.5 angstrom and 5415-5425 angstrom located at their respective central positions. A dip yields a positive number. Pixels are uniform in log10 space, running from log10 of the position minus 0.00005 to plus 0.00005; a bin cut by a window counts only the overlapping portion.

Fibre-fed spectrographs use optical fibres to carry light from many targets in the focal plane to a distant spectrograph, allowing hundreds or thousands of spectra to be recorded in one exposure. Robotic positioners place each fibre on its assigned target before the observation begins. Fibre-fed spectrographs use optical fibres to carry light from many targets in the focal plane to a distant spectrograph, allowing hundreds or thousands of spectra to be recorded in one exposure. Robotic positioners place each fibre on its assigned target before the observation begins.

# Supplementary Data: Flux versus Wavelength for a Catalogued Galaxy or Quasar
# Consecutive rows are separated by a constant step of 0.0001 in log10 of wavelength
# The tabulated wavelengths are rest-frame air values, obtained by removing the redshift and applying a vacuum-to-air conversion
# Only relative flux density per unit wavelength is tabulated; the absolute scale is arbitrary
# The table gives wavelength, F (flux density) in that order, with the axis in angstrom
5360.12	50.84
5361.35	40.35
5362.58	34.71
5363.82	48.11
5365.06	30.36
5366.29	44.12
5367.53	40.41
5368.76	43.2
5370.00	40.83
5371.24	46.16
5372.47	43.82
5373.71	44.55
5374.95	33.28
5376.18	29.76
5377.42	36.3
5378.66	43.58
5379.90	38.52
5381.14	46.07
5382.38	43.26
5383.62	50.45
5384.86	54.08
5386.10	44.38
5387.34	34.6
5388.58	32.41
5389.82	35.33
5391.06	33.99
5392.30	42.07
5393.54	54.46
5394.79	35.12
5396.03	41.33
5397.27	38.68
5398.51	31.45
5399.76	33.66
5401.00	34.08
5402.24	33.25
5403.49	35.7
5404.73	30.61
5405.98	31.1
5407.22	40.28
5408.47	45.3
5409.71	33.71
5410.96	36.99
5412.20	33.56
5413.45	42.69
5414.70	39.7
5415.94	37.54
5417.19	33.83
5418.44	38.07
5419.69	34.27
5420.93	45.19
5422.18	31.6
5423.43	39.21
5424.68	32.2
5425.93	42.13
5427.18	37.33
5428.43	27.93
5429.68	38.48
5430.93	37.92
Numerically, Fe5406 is 2.0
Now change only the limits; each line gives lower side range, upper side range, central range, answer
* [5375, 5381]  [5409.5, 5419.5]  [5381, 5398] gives -2.0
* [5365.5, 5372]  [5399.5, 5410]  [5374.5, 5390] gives -0.2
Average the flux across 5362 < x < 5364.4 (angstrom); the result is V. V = 41.3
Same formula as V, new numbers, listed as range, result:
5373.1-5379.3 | 37.5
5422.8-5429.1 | 35.8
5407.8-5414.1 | 38.4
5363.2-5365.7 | 39.3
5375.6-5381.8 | 38.9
